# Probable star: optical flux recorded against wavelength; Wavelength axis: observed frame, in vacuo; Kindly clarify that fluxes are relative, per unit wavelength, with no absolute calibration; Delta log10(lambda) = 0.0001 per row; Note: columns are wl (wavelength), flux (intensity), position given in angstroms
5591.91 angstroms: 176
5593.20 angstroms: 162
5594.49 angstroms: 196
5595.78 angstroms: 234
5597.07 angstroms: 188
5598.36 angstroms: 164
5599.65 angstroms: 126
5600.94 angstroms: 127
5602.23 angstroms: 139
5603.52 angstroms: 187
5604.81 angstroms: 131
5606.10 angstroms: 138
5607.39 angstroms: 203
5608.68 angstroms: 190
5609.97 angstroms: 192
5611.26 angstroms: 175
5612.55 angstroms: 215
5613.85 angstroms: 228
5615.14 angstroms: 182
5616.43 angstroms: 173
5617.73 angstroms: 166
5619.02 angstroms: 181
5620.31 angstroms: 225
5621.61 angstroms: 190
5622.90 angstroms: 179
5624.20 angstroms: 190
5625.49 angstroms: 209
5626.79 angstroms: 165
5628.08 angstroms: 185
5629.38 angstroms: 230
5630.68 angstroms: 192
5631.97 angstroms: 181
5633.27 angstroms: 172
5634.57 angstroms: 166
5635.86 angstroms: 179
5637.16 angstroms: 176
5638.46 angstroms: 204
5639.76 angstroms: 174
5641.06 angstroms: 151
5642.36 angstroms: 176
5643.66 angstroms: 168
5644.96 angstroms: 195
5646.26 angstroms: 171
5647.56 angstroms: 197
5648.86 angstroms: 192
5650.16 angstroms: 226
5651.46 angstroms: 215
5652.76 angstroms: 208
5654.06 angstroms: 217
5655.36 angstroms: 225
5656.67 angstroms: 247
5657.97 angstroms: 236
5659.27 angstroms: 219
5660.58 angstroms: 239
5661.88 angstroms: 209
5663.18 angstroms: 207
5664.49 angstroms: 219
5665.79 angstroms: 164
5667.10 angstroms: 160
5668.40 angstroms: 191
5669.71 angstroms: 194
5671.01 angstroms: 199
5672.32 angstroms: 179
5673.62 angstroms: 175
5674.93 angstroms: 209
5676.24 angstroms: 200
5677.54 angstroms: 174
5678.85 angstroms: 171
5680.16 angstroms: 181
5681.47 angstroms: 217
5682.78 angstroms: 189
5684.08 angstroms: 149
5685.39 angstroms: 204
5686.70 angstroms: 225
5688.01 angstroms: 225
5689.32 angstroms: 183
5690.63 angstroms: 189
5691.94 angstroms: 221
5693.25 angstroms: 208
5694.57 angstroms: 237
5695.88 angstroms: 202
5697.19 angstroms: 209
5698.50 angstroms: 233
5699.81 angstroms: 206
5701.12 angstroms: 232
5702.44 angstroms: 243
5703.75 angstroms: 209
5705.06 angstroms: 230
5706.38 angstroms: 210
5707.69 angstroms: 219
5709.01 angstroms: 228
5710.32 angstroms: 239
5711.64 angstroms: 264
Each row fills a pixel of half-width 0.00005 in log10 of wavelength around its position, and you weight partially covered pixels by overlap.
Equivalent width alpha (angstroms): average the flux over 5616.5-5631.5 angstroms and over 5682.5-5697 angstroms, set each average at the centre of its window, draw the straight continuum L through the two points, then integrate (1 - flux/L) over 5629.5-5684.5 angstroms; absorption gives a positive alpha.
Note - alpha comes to 1.0 angstroms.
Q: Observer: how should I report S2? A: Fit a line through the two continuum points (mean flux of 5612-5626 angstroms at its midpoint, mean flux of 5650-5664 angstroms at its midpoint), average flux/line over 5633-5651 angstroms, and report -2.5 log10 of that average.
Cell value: 0.16 mag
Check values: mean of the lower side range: 194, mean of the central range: 182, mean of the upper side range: 222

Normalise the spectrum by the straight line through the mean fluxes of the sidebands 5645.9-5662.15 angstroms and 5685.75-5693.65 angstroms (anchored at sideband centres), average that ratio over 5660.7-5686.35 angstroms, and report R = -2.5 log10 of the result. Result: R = 0.116 mag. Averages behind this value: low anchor 216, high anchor 208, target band 191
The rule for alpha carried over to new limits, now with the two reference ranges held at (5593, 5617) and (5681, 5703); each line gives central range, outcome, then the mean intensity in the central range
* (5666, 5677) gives 0.8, 187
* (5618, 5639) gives -0.3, 189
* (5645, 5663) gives -1.8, 215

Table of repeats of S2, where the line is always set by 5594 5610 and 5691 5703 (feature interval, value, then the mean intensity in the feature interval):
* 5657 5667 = -0.05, 211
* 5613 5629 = -0.06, 190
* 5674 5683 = 0.10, 191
